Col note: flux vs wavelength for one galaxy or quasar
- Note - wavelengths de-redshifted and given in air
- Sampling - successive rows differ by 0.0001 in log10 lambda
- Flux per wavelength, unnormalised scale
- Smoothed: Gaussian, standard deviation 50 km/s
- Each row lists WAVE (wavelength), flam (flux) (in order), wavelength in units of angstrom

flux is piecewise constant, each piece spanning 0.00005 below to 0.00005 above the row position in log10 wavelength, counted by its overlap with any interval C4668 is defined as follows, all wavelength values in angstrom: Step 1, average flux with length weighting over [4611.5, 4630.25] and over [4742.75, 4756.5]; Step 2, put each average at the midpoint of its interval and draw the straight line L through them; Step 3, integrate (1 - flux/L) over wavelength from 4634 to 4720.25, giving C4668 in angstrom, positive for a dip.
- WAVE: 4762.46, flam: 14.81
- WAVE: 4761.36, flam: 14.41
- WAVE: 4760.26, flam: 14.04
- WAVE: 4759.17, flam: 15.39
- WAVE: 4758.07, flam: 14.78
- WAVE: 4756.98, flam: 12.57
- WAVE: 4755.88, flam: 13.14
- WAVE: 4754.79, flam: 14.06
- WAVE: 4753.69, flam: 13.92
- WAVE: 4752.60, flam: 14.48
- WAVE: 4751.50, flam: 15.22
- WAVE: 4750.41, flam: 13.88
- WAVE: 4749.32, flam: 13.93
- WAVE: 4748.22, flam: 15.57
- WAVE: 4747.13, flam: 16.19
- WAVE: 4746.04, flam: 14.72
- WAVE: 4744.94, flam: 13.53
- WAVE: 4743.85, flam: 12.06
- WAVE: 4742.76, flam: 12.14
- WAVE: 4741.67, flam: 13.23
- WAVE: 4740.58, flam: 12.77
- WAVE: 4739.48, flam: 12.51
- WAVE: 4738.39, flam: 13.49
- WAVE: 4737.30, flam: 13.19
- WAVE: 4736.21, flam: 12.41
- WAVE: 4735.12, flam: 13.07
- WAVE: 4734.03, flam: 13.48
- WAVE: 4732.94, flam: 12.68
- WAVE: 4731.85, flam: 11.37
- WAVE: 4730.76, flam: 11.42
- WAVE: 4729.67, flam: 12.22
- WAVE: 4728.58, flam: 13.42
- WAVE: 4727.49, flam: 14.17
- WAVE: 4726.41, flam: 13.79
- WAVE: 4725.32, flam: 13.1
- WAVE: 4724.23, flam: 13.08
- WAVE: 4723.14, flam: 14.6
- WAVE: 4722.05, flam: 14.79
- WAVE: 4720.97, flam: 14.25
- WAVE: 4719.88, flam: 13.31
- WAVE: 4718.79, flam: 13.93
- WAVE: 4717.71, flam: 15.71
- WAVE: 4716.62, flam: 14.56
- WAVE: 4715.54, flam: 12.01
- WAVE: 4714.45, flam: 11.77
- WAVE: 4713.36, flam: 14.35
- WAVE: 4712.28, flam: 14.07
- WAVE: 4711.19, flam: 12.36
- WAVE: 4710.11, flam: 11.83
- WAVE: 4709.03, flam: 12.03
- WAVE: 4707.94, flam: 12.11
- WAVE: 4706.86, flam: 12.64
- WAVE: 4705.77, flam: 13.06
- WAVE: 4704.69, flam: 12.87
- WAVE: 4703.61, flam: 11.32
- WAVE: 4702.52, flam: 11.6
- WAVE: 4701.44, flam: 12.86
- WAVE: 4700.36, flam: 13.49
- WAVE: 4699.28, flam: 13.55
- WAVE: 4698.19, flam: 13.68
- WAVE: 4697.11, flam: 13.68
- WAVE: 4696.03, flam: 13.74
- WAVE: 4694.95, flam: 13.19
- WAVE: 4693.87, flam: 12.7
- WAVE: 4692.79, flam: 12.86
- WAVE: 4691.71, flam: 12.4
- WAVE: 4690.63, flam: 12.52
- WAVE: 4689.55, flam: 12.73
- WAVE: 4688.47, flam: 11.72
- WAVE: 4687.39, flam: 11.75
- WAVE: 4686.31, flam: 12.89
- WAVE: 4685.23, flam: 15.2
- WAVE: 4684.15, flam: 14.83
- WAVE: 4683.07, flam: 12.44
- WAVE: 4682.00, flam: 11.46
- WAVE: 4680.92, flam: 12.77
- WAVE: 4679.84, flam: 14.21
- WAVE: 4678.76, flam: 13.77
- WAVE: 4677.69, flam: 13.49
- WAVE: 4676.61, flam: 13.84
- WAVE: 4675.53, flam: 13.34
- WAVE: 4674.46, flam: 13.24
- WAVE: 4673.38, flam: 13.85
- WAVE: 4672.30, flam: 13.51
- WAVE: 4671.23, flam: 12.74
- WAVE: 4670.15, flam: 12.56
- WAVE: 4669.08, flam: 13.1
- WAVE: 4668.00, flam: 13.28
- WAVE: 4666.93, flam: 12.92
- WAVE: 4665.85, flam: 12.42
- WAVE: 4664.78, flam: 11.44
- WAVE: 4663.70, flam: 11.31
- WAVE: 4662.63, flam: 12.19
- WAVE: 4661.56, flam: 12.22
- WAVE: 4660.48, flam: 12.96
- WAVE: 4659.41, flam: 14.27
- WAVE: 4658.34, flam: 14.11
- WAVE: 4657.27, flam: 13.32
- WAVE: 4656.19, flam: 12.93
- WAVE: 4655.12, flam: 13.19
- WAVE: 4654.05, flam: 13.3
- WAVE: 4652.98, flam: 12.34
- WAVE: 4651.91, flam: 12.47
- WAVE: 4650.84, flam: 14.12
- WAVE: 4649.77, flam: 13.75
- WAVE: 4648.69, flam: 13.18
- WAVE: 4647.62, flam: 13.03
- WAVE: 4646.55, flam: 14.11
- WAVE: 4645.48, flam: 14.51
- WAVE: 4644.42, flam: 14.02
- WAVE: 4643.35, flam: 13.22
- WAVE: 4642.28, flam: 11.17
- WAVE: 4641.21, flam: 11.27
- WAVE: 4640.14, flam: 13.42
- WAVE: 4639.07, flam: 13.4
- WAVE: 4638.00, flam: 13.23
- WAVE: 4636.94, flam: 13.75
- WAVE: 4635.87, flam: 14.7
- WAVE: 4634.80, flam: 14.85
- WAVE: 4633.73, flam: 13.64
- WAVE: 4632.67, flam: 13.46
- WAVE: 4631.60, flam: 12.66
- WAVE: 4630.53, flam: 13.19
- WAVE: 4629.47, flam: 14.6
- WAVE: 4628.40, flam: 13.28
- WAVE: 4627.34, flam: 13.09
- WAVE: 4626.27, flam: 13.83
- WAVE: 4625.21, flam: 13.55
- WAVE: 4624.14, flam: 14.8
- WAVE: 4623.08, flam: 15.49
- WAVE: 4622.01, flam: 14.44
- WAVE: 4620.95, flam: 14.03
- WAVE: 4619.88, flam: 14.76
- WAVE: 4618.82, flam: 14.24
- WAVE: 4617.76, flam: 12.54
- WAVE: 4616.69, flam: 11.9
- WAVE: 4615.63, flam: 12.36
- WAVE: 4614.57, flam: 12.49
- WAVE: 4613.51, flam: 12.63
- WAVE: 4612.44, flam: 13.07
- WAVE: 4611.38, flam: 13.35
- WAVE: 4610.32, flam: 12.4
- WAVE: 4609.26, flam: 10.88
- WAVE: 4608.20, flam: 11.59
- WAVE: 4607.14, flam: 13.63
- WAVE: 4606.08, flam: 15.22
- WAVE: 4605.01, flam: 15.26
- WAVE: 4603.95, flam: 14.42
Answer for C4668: 4.5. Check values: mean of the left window 13.6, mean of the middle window 13.1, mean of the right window 14.1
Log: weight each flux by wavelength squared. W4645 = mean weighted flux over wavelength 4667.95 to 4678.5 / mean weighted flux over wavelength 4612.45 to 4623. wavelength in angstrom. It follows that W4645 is 1.02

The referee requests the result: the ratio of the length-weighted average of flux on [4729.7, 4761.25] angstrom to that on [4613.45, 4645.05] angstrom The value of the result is 1.00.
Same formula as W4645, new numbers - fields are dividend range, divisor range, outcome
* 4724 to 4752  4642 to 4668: 1.06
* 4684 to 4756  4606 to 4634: 1.04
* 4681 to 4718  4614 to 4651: 0.98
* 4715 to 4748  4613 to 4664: 1.04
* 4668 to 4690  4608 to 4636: 1.01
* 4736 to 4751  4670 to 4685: 1.05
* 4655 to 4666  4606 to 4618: 1.04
